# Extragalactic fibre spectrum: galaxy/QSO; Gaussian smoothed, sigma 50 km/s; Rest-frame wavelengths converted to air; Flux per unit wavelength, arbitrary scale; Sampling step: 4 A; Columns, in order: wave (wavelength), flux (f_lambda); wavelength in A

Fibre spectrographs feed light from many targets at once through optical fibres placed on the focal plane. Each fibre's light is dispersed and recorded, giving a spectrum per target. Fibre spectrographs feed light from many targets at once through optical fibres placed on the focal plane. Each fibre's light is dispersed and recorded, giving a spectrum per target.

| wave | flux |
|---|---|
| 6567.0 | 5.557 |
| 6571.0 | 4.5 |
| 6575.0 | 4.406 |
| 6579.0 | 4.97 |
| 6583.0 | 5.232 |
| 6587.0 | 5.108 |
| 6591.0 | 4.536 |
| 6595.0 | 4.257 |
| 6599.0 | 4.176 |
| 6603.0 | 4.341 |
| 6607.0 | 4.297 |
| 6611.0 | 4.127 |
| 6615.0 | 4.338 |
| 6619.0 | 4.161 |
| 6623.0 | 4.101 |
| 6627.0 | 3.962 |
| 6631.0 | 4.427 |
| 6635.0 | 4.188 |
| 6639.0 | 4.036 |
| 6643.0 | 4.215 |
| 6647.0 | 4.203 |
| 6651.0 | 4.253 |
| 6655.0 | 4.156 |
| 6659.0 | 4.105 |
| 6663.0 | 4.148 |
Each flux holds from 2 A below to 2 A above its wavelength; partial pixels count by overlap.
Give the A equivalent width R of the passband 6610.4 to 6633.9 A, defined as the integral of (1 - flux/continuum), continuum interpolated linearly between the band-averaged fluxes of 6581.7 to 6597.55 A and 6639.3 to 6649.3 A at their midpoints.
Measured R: 1.16 A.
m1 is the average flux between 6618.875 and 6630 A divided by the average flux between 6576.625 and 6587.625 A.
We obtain 0.8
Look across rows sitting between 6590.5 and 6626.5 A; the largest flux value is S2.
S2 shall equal 4.536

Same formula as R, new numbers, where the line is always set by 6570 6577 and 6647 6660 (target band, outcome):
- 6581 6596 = -1.44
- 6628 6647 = 0.15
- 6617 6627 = 0.44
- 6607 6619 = 0.23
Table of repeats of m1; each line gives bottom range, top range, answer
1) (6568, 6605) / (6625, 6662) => 0.90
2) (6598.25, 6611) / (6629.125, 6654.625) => 0.99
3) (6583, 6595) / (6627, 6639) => 0.88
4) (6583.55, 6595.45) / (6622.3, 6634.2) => 0.88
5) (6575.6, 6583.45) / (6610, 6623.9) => 0.85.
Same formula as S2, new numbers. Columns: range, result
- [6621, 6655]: 4.427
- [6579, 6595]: 5.232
